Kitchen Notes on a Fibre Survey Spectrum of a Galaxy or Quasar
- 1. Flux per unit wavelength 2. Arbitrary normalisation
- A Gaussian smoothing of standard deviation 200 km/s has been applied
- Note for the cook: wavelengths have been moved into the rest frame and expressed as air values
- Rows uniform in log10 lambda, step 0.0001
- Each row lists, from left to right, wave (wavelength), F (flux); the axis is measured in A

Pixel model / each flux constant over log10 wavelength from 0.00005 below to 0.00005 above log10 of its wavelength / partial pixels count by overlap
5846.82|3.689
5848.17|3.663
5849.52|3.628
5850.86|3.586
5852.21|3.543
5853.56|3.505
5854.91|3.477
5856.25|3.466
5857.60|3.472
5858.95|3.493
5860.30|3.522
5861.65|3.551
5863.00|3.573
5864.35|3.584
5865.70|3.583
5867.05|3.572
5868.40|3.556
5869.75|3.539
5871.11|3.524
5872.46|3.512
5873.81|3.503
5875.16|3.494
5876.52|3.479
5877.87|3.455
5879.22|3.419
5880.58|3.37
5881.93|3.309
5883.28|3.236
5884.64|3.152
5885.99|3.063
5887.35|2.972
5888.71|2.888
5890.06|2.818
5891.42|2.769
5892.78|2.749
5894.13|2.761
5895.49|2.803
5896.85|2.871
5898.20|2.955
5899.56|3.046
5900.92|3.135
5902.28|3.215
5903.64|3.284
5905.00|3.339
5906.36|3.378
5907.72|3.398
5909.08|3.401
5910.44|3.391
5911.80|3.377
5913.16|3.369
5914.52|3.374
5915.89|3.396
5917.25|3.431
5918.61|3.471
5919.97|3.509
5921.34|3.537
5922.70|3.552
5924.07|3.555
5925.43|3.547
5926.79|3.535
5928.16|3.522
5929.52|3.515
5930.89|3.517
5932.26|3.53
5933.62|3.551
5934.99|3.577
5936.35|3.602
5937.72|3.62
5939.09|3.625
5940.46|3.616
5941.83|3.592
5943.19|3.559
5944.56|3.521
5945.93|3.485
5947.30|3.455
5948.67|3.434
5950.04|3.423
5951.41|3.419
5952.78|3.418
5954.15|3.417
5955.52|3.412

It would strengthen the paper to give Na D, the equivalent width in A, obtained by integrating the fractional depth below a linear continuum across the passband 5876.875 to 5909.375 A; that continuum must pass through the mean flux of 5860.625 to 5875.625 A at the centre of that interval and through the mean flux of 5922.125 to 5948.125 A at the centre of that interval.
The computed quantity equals 3.9 A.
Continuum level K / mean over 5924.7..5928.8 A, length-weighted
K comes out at 3.54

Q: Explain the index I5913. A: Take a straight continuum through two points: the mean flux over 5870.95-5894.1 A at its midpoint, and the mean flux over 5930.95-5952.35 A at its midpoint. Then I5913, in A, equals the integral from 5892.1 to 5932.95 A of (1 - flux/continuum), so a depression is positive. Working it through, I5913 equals 0.67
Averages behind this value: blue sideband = 3.2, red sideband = 3.53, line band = 3.32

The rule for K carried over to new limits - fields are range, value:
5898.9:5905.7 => 3.2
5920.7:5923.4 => 3.54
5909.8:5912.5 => 3.39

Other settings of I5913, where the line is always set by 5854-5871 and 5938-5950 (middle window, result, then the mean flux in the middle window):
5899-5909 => 0.7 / 3.27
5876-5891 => 1.5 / 3.19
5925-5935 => 0.0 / 3.53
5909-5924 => 0.4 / 3.44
